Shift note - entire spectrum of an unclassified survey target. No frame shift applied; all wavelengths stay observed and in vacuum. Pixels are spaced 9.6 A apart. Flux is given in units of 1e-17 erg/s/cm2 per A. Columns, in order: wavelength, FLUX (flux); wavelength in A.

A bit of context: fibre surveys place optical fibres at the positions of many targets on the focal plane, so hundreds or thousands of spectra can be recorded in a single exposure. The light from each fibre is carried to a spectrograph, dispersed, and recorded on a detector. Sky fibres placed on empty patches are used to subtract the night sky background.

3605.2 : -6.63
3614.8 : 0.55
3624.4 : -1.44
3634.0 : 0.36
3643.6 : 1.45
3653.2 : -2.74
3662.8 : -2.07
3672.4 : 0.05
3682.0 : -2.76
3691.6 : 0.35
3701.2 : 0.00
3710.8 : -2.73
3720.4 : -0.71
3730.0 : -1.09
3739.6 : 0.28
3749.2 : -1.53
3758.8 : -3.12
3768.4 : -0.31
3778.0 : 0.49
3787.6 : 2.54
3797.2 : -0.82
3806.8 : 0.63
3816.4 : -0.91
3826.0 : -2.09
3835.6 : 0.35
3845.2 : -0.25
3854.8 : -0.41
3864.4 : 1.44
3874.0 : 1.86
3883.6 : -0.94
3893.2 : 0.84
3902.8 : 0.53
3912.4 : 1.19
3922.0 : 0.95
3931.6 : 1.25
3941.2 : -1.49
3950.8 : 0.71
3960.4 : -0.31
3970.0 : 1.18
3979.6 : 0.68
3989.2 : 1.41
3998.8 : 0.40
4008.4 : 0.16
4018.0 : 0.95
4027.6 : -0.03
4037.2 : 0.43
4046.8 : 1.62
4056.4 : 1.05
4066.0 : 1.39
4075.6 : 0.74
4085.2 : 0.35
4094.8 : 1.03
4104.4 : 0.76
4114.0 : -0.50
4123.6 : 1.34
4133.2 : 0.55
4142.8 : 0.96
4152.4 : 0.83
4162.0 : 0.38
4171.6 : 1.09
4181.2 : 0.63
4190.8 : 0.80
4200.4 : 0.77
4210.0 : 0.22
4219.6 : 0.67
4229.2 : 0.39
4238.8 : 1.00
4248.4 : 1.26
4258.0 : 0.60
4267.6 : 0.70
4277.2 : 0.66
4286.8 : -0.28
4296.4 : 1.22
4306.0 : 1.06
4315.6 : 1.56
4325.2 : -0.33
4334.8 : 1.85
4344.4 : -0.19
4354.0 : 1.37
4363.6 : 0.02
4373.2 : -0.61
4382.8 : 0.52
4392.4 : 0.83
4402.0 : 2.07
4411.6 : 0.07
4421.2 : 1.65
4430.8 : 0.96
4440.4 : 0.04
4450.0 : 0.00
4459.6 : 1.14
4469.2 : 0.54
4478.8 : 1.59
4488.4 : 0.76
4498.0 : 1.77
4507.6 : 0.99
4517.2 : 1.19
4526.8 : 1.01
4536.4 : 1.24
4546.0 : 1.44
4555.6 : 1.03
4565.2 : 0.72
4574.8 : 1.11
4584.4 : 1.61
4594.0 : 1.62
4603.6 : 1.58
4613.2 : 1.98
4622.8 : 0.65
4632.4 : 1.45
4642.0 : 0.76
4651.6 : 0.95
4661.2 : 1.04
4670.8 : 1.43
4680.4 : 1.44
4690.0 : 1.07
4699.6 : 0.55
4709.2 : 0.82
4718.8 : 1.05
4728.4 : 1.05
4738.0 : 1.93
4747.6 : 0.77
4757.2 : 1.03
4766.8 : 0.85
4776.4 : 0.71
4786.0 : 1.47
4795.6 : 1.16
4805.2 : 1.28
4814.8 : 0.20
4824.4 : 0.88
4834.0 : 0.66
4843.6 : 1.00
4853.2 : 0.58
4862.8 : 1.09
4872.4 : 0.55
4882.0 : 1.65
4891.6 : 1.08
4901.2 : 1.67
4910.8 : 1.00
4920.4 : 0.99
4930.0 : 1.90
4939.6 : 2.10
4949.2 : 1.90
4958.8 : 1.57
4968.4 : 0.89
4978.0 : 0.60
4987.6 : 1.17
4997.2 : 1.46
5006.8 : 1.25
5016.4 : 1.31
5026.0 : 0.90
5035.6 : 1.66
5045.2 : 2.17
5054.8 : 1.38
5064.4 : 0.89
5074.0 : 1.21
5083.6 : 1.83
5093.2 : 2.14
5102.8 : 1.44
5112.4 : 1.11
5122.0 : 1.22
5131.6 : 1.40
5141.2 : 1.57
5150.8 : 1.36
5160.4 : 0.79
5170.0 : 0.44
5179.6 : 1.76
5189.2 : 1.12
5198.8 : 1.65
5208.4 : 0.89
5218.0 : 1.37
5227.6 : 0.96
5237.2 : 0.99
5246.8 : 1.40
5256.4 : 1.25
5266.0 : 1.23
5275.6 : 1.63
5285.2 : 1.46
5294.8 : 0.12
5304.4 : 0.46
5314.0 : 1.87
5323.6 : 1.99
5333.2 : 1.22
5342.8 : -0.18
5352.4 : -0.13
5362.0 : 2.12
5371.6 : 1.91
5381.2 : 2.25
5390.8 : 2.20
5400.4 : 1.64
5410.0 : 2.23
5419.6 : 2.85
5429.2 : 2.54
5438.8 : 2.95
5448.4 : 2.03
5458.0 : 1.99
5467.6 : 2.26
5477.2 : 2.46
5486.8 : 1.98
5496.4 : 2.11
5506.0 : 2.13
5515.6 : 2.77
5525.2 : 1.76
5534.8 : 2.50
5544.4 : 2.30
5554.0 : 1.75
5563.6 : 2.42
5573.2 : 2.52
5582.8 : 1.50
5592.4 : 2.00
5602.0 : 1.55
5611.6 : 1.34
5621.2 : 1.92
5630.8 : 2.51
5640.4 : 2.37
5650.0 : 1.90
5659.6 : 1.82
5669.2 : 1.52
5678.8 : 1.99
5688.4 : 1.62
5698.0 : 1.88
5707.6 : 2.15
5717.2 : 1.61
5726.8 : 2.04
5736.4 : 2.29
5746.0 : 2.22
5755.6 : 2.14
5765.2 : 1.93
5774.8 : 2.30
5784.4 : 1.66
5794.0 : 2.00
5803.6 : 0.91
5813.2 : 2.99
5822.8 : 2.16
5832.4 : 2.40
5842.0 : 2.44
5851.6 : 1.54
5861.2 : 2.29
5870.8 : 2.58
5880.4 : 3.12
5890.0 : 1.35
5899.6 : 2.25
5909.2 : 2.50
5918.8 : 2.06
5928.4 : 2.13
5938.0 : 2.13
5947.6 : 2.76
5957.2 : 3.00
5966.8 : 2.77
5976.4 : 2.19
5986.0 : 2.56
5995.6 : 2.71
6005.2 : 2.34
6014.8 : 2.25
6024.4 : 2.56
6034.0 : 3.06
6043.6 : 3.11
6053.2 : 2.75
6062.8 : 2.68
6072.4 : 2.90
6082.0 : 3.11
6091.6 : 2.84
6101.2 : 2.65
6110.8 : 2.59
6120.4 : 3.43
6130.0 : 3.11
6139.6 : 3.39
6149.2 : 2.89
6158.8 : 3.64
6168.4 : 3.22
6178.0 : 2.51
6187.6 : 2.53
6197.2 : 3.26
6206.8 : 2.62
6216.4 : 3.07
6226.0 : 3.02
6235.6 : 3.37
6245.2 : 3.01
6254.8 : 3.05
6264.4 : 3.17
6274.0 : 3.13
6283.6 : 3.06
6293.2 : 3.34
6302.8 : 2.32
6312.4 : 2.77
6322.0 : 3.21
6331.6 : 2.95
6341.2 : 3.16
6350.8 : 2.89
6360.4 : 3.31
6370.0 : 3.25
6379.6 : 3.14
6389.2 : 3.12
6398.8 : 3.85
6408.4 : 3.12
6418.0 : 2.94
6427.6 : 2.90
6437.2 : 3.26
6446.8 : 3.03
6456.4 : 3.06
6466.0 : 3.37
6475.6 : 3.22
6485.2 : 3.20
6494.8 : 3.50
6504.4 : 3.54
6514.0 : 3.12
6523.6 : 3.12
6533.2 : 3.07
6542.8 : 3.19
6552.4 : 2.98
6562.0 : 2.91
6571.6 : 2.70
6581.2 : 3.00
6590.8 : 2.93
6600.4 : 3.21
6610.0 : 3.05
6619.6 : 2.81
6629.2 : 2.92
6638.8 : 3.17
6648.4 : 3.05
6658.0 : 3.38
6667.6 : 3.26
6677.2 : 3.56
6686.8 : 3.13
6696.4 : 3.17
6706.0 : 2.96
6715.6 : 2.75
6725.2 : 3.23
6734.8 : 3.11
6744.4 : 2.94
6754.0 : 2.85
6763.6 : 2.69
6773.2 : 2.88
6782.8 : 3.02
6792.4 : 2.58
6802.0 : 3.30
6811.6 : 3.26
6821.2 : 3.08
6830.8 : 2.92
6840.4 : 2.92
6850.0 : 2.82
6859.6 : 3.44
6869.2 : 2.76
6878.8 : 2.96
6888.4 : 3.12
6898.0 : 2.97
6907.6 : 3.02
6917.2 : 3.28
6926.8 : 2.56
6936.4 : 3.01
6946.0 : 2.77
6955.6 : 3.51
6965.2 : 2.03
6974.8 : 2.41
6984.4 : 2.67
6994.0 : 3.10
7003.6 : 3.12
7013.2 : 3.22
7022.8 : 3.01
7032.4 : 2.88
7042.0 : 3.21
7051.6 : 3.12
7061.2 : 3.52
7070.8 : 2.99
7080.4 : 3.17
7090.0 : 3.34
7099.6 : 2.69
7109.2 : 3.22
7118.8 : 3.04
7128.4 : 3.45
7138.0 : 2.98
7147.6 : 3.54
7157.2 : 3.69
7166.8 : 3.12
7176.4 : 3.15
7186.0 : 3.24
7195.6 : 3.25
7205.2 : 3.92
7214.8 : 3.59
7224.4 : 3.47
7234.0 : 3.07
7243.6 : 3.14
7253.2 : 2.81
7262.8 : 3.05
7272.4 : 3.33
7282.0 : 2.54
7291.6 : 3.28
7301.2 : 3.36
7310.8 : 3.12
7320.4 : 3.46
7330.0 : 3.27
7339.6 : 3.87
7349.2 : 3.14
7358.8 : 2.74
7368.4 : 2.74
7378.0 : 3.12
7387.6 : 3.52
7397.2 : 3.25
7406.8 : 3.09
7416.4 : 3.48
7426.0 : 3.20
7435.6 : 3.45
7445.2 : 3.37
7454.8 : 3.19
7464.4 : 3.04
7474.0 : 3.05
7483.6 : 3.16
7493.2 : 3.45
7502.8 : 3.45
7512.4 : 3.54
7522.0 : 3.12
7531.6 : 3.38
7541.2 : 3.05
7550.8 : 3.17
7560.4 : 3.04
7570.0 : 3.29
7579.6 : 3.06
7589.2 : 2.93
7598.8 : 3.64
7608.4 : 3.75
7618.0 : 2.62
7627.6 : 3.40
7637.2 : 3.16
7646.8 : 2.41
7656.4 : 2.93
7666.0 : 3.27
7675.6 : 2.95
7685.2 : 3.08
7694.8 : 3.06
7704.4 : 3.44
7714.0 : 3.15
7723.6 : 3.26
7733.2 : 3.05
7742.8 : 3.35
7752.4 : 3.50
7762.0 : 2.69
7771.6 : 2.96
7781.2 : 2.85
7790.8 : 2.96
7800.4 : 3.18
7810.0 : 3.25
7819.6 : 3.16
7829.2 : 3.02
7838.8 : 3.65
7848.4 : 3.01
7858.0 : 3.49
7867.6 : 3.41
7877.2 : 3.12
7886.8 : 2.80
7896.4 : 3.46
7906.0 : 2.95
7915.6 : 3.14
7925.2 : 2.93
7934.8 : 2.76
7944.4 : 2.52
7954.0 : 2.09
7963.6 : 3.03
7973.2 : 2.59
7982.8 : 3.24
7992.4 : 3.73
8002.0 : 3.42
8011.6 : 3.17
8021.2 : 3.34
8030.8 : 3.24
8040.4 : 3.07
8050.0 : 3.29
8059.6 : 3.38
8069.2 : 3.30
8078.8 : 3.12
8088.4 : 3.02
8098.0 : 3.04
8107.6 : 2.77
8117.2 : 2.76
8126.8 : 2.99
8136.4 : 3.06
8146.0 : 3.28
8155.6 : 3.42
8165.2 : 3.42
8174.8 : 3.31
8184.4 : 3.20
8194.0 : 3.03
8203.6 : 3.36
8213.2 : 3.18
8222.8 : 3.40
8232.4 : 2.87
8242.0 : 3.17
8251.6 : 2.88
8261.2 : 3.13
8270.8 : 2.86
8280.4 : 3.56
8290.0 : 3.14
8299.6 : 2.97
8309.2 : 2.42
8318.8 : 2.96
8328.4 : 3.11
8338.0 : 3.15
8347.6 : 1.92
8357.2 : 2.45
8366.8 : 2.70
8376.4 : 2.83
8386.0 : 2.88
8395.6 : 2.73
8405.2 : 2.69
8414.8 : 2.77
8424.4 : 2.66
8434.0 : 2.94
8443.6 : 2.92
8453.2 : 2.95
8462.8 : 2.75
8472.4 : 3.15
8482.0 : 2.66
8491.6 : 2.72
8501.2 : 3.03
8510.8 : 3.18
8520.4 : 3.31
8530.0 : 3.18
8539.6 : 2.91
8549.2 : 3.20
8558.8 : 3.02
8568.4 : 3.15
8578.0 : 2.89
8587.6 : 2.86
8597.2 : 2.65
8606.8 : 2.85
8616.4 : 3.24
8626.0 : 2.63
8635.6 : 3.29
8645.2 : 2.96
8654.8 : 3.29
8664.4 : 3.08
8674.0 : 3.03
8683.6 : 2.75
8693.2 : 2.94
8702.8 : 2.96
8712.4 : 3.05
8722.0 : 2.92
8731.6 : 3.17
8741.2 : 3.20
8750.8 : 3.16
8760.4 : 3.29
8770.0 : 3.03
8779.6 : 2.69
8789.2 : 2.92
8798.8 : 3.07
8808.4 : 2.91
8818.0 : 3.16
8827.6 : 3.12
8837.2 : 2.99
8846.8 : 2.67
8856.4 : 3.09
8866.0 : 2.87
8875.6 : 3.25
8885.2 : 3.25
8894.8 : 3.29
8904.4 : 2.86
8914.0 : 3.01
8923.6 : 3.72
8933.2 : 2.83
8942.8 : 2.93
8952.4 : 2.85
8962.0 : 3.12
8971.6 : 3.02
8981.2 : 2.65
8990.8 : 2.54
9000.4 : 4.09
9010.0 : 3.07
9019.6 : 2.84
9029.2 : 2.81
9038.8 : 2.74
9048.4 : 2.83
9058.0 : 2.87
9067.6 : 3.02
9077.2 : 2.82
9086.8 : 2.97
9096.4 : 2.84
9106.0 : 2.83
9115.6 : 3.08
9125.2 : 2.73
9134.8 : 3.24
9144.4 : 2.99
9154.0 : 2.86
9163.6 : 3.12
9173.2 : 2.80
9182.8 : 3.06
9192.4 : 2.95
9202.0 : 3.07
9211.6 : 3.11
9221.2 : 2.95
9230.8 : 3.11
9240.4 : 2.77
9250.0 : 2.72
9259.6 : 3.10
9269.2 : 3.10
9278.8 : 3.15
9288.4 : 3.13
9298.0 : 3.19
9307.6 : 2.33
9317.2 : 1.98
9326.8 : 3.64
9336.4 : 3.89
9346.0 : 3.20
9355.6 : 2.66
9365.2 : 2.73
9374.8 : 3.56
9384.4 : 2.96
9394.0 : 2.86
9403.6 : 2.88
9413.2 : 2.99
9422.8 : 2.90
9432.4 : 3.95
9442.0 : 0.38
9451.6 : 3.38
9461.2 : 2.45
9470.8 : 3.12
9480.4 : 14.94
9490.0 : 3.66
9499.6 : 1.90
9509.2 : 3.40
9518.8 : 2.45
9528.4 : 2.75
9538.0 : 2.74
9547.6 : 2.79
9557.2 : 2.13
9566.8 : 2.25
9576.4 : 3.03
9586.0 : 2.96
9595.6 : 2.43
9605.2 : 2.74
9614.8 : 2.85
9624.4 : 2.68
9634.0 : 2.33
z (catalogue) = 0.35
